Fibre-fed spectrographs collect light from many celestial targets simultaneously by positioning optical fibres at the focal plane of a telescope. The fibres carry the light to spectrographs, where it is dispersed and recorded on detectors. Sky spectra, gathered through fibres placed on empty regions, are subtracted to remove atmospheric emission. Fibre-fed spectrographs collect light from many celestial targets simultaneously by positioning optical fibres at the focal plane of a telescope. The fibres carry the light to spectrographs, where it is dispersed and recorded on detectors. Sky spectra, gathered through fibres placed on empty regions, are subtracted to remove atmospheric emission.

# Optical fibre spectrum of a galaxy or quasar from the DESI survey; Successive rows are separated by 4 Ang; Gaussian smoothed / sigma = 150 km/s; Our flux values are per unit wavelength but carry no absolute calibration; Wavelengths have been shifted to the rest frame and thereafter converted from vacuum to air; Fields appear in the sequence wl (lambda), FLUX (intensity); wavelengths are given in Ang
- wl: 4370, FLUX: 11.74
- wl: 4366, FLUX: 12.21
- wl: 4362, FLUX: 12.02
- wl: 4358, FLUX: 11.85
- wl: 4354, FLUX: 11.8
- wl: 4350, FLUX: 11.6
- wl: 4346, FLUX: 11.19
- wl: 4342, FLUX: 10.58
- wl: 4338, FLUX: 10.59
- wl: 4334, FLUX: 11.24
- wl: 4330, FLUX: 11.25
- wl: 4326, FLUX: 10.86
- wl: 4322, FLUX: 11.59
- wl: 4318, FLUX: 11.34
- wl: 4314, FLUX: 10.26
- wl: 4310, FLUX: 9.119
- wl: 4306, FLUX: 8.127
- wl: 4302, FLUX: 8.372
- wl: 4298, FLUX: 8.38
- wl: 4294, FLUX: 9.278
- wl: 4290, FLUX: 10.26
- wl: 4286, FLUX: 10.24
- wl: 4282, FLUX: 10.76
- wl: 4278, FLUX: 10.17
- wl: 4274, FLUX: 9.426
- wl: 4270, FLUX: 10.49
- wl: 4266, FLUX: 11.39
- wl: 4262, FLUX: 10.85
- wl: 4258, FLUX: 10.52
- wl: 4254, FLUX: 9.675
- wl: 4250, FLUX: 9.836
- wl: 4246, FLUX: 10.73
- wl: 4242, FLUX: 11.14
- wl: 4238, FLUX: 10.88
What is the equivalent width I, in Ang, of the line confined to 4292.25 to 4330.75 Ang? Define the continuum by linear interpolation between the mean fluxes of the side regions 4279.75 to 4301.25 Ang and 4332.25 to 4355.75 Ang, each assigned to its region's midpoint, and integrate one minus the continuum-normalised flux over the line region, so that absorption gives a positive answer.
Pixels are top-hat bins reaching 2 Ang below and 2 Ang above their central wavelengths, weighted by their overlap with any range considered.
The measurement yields 1.8 Ang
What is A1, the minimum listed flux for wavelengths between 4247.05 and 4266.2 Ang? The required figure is 9.675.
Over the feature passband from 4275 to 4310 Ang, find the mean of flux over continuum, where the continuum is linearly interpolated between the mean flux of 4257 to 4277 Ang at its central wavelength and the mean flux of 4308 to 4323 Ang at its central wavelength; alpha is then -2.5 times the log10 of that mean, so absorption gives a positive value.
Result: 0.118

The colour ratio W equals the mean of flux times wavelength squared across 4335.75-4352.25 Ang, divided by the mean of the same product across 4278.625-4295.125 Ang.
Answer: 1.11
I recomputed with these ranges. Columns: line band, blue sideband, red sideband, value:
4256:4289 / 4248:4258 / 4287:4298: -2.5 Ang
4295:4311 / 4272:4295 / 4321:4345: 2.9 Ang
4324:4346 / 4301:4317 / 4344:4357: -0.6 Ang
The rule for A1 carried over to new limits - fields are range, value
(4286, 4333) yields 8.127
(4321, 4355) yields 10.58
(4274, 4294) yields 9.278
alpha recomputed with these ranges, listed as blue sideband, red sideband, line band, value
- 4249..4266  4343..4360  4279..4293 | 0.043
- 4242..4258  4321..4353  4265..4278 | 0.016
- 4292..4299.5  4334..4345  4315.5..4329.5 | -0.123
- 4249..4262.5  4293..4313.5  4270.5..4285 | -0.073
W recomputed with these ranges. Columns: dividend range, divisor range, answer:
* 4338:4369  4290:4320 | 1.26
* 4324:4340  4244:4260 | 1.12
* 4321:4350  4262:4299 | 1.12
